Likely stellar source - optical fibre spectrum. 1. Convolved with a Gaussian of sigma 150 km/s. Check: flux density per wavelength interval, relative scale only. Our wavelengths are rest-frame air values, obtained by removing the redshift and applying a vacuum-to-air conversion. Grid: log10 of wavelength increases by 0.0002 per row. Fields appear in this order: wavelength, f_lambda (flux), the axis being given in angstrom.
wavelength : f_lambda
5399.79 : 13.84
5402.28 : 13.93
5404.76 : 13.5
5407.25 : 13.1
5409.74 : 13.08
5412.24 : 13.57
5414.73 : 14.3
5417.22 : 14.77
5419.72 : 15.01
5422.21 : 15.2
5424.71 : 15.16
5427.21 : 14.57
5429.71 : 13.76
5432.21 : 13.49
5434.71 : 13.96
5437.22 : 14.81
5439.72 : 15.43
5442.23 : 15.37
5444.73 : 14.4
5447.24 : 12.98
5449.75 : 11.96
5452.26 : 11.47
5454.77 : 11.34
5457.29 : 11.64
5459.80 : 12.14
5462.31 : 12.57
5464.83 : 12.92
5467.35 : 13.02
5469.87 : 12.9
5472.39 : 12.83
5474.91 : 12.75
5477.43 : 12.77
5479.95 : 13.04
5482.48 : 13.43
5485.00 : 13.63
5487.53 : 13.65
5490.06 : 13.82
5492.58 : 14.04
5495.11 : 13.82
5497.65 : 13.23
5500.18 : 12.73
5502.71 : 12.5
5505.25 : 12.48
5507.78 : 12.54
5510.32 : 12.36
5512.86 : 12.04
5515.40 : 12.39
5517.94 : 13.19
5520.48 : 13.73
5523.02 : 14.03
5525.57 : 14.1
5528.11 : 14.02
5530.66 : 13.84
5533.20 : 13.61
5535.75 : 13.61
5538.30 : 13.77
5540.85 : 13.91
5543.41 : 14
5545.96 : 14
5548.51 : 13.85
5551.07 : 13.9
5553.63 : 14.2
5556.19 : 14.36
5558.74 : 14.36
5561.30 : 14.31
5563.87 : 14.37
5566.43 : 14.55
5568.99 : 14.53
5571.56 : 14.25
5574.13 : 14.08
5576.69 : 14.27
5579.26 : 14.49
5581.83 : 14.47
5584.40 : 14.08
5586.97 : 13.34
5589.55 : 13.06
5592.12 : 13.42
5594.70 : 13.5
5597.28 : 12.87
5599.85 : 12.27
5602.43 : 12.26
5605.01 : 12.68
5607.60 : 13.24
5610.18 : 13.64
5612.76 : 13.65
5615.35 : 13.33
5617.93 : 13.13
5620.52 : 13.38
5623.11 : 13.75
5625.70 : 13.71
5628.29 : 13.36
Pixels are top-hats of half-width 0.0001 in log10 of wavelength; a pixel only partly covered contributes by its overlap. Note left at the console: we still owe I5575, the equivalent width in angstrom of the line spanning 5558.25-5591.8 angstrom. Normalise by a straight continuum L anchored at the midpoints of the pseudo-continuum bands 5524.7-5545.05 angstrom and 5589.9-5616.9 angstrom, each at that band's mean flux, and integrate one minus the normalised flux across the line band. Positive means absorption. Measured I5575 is -1.8 angstrom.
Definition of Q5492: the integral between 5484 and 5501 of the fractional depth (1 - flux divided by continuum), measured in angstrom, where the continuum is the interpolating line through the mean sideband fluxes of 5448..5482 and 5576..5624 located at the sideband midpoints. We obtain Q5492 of -1.3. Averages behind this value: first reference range 12.4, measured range 13.6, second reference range 13.4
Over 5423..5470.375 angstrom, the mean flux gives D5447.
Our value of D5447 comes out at 13.4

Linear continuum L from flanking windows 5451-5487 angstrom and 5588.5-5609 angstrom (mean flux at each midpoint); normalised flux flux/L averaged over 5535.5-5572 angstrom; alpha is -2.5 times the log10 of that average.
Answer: -0.11 mag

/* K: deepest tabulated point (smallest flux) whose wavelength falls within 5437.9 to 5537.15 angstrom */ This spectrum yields 11.34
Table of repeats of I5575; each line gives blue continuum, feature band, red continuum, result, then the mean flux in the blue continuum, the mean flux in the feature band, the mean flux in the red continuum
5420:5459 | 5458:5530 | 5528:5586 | 4.21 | 13.7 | 13.1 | 14.1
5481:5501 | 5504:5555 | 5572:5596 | 0.76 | 13.6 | 13.5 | 13.9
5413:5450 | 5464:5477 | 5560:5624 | 1.22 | 14.4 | 12.9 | 13.6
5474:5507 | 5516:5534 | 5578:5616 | -0.65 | 13.2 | 13.7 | 13.4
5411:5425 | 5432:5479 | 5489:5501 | 3.45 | 14.6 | 13.1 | 13.6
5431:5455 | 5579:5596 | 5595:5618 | -0.81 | 13.6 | 13.7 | 13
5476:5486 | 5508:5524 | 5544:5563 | 0.88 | 13.2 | 12.9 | 14.1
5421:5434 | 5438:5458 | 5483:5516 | 1.26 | 14.4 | 13.2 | 13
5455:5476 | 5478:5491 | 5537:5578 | -0.60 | 12.5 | 13.5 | 14.2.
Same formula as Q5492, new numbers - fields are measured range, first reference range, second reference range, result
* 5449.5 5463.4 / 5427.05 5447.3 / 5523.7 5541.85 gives 2.37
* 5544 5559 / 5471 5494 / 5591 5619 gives -1.02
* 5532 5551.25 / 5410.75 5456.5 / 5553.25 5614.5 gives -0.03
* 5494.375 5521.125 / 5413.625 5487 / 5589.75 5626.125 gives 1.22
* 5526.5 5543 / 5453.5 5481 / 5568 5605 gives -0.85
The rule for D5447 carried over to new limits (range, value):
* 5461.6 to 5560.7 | 13.4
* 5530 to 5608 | 13.8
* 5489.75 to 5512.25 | 13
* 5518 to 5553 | 13.9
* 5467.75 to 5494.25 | 13.3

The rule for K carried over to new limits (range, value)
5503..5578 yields 12.04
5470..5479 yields 12.75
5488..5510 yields 12.48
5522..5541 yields 13.61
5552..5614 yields 12.26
